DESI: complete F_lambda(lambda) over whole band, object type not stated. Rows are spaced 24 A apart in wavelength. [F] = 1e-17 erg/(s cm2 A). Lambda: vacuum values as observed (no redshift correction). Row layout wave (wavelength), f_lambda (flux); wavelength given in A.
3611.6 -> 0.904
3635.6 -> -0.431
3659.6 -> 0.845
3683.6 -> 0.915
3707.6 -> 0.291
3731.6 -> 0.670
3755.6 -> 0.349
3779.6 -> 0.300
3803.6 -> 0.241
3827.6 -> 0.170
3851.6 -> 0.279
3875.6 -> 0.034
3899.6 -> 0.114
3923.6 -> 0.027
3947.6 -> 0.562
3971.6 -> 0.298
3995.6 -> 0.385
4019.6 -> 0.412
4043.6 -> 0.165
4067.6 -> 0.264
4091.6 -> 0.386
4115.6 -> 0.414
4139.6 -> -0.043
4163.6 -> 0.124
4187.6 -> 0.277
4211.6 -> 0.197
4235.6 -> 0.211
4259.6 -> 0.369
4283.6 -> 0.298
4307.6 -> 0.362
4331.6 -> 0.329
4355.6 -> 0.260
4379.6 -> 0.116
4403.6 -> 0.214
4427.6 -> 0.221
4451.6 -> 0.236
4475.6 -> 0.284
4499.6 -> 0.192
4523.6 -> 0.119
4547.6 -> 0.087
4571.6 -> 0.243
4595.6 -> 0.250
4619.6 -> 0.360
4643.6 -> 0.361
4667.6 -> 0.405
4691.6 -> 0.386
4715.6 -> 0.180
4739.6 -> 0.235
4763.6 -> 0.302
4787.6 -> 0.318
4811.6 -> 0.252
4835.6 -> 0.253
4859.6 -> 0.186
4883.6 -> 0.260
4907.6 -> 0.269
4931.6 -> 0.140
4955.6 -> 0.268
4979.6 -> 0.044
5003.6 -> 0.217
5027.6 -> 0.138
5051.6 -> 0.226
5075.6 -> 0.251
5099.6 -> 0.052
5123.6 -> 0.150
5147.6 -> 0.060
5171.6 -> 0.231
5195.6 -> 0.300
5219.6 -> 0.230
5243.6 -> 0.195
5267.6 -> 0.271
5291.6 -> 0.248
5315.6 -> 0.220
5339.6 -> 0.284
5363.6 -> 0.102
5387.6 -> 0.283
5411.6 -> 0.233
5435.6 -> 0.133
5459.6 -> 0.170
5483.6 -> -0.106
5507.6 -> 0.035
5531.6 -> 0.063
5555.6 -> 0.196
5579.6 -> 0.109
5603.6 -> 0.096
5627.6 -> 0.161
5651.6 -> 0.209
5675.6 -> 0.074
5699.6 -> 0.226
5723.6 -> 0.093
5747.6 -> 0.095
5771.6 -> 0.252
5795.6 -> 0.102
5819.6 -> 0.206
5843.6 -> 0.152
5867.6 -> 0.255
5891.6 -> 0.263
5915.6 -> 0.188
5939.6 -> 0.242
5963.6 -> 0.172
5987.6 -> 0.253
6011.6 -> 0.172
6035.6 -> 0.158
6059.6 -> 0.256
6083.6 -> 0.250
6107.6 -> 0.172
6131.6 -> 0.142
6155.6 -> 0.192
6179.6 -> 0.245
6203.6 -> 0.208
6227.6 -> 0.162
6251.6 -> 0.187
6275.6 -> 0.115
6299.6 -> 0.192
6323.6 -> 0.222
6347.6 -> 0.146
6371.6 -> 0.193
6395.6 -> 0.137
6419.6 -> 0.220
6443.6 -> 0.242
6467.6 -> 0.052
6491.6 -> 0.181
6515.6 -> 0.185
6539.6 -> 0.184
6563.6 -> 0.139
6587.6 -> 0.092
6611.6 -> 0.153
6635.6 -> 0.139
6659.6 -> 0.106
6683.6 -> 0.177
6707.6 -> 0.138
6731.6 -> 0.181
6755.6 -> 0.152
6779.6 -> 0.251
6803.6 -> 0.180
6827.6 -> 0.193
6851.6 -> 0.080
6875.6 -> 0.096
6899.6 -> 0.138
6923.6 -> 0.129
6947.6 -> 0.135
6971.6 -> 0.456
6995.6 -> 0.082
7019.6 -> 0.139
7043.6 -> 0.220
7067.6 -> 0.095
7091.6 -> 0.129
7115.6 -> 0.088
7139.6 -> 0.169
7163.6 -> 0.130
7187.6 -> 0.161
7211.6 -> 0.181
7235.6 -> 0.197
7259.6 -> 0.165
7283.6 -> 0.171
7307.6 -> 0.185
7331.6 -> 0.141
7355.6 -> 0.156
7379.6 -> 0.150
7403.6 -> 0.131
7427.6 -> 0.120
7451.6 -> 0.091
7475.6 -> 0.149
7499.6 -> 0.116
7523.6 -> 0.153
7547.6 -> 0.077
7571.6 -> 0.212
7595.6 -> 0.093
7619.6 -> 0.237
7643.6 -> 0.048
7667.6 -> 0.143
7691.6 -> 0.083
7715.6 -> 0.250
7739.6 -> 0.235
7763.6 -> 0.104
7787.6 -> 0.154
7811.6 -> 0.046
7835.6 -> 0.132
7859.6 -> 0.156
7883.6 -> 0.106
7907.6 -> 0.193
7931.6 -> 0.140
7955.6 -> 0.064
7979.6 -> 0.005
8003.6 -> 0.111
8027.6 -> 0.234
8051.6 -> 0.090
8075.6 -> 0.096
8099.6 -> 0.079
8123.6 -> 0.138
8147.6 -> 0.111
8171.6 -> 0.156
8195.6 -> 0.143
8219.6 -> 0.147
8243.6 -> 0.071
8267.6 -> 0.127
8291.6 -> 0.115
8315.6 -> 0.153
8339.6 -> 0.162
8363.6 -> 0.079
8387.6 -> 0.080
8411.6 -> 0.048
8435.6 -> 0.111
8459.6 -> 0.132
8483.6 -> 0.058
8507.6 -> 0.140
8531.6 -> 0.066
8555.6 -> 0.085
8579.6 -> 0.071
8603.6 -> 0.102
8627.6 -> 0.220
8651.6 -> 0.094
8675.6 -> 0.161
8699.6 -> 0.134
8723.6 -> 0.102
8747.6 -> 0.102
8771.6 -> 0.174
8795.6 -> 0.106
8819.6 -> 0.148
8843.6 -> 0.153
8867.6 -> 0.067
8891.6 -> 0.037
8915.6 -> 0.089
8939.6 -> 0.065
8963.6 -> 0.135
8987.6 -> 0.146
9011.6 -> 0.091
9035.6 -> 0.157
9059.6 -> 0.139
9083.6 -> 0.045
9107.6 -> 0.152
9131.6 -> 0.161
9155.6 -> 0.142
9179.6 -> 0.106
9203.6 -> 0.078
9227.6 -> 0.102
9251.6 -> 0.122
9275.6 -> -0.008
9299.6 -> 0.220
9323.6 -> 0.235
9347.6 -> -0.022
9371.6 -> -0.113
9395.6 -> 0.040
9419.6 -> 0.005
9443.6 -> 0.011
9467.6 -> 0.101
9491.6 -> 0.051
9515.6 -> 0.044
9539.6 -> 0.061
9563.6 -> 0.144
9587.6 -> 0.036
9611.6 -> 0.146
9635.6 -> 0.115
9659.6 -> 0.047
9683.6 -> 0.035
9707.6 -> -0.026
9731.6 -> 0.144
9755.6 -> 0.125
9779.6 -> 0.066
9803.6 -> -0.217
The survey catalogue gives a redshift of 0.06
